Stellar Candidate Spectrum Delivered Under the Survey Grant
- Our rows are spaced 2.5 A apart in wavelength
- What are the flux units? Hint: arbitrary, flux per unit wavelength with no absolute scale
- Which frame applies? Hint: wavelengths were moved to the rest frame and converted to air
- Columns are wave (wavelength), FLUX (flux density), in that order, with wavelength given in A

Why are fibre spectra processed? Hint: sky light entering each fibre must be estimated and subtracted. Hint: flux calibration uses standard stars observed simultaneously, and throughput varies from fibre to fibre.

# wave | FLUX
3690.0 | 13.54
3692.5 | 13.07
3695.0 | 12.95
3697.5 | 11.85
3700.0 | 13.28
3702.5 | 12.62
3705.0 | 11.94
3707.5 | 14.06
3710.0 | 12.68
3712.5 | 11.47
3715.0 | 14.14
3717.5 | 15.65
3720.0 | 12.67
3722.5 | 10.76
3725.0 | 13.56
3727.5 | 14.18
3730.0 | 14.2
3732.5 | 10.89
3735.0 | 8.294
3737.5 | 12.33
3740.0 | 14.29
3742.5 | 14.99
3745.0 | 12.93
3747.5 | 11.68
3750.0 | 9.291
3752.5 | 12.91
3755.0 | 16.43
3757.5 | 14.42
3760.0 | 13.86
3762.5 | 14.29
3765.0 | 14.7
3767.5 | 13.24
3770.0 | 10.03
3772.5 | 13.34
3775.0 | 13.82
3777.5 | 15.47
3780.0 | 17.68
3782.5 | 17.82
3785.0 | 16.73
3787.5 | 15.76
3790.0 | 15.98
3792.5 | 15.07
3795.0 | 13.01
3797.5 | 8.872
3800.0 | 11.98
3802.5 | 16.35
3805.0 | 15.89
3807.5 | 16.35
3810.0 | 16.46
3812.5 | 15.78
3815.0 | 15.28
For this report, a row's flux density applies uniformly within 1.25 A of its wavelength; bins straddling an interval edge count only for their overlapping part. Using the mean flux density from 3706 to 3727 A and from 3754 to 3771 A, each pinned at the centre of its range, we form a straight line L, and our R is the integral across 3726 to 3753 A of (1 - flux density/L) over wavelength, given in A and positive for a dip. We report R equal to 2.29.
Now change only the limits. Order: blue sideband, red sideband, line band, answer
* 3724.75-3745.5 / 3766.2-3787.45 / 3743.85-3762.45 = 0.7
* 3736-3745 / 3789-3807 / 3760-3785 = -1.4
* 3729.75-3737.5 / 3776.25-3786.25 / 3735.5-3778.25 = 1.3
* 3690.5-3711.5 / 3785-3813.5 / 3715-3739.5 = 1.3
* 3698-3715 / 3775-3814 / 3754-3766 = -0.4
